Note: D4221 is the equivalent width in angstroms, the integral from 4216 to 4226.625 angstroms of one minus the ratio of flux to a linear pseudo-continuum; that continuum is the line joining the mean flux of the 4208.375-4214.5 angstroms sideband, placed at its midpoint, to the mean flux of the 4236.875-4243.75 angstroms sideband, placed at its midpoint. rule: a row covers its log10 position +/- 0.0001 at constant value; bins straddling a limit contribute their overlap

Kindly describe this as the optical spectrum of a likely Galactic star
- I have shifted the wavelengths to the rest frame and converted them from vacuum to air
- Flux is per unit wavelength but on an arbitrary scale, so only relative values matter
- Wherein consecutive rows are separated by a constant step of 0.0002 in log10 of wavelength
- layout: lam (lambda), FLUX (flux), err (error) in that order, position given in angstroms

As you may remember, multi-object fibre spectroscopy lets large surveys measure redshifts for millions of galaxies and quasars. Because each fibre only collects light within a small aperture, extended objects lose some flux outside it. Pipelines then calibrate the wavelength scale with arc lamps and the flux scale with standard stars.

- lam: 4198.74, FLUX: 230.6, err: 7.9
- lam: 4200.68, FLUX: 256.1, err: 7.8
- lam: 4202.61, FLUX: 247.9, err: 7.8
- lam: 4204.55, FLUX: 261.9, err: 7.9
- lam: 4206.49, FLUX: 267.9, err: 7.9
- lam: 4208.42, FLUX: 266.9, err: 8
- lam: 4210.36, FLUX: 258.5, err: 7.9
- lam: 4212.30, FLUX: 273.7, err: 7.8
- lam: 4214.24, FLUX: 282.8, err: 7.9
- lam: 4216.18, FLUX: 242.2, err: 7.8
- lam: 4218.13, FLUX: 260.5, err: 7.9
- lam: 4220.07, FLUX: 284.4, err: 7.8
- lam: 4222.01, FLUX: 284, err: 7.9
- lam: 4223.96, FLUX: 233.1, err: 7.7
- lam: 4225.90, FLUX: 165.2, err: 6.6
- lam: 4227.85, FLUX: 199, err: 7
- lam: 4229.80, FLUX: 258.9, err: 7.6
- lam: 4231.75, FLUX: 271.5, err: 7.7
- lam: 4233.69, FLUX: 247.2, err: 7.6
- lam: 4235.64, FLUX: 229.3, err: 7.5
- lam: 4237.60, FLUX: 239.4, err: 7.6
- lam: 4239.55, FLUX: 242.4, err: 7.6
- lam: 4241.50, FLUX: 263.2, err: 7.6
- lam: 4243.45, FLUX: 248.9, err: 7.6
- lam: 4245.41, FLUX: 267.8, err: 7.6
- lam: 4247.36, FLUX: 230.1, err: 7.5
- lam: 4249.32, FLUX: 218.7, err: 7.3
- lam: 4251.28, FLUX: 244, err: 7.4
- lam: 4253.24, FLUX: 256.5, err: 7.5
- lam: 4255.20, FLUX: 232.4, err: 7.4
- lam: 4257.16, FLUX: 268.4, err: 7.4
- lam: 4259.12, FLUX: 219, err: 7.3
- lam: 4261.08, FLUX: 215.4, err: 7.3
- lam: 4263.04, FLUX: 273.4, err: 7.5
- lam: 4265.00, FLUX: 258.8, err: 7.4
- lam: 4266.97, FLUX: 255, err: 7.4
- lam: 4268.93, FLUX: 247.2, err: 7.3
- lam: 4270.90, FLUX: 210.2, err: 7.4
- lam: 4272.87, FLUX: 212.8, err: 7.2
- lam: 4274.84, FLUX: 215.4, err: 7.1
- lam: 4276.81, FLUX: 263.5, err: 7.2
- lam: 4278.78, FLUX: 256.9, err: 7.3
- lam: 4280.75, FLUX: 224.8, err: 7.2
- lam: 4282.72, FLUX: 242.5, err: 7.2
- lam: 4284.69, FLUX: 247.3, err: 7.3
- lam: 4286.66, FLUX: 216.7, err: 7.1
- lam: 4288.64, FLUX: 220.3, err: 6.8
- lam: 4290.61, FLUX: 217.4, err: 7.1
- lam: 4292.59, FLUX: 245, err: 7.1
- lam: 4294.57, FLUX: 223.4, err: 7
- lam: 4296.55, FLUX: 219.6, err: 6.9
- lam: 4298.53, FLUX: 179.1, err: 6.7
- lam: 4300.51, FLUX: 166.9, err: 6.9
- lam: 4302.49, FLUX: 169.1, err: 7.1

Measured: 0.6 angstroms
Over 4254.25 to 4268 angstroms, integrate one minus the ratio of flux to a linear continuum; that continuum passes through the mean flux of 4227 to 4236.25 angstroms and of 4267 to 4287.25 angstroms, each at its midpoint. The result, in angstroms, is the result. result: -0.5 angstroms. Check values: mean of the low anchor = 242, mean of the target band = 246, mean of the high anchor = 235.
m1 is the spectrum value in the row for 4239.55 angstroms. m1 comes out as 242.4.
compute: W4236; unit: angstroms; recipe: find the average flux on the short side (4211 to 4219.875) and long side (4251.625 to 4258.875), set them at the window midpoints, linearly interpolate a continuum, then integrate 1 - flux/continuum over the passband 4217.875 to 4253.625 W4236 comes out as 1.8 angstroms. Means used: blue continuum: 266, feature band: 244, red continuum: 248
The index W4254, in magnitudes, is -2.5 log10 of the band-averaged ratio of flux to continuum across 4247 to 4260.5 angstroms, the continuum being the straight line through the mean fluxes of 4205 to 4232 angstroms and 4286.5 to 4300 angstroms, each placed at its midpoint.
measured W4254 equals -0.01 mag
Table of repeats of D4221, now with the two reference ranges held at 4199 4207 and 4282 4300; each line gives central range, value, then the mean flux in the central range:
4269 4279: -0.1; 231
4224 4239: 0.8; 231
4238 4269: -1.4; 246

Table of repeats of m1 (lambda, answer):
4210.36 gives 258.5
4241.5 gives 263.2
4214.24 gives 282.8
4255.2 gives 232.4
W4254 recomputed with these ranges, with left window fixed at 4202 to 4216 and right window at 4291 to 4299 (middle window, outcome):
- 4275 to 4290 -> -0.054 mag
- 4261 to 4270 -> -0.082 mag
